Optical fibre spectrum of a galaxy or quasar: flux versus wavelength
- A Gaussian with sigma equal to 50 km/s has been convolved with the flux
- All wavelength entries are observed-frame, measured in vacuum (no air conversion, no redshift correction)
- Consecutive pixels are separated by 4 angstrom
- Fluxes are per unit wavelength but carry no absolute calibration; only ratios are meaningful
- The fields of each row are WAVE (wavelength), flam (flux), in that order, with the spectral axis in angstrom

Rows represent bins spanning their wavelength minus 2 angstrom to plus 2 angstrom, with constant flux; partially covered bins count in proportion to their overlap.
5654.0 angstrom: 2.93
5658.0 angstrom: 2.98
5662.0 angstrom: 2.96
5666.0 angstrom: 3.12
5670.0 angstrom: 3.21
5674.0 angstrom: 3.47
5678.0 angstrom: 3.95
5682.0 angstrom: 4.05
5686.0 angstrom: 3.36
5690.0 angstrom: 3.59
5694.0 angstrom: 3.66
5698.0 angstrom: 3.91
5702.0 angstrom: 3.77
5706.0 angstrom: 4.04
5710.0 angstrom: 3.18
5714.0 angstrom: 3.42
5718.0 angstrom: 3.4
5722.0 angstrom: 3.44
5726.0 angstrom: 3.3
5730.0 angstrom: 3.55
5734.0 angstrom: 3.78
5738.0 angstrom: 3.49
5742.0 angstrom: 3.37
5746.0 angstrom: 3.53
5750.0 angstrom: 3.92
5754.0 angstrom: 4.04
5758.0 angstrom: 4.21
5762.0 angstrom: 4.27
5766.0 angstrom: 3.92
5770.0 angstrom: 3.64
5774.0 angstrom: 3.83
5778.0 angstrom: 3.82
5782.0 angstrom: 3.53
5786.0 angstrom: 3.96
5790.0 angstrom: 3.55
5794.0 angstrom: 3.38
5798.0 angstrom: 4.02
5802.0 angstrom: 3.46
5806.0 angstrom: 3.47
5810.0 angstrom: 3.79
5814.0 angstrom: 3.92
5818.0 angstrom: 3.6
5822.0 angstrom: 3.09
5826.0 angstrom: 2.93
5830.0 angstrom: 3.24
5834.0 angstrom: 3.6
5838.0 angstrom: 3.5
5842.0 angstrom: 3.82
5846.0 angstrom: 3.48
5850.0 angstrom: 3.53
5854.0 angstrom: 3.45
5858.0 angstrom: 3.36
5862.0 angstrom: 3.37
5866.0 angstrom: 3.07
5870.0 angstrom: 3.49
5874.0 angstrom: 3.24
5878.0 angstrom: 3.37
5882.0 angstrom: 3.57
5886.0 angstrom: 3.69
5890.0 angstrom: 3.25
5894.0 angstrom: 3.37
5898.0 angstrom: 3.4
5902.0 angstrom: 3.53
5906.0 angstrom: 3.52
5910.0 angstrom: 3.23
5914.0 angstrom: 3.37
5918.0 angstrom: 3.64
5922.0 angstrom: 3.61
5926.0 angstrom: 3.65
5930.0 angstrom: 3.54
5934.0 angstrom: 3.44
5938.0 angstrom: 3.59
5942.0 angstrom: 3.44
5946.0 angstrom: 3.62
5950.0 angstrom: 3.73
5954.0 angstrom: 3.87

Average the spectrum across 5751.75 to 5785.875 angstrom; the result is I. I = 3.91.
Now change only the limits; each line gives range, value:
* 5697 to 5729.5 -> 3.55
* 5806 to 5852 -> 3.5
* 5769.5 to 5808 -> 3.67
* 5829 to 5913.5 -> 3.43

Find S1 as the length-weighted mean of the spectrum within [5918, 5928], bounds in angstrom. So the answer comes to 3.63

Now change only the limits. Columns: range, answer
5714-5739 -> 3.49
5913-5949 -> 3.55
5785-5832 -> 3.53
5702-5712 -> 3.64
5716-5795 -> 3.7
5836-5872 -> 3.45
